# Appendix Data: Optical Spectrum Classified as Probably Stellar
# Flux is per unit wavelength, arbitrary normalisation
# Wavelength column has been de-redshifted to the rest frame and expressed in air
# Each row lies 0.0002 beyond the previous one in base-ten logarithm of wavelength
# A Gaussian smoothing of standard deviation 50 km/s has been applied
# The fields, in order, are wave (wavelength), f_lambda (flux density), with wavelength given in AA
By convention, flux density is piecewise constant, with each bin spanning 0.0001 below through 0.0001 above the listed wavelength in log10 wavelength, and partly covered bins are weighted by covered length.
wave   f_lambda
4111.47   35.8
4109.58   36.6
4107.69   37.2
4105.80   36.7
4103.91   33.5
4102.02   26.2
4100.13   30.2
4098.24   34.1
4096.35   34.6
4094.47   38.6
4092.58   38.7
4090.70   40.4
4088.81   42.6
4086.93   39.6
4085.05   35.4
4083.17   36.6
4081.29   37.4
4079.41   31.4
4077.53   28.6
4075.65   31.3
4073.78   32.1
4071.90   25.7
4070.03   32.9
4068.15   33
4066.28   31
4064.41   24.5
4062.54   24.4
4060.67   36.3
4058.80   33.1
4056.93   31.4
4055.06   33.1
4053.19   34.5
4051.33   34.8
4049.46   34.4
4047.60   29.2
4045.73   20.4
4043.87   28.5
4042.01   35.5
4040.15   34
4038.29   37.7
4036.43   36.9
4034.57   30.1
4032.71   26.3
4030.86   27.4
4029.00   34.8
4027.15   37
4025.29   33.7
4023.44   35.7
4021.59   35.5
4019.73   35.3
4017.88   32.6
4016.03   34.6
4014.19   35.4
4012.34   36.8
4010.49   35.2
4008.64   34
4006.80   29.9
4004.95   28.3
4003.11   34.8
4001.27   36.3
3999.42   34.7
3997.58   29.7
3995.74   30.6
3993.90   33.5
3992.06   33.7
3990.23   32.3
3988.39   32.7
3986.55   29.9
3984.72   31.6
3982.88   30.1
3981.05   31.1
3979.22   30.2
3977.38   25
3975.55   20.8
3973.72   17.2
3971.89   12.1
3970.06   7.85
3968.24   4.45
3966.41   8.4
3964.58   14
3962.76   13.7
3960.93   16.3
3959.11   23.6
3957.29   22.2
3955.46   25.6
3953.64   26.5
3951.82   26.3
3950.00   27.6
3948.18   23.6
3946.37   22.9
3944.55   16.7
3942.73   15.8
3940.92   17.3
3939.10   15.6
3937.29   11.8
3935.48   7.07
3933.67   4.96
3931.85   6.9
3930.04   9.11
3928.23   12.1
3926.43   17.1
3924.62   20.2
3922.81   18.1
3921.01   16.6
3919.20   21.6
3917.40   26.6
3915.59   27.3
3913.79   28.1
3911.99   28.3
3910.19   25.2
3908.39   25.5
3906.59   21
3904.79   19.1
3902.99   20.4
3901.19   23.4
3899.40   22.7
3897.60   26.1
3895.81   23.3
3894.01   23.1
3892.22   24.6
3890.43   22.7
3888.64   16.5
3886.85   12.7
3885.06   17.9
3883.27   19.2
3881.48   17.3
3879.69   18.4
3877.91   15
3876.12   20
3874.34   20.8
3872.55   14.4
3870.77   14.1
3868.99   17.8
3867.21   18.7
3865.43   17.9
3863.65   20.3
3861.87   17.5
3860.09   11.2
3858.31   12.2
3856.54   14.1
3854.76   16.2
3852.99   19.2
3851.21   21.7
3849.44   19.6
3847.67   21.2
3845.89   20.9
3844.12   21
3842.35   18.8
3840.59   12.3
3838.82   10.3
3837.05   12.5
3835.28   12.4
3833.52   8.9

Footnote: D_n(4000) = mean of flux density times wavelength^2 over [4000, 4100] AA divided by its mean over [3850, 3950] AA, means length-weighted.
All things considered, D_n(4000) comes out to 1.93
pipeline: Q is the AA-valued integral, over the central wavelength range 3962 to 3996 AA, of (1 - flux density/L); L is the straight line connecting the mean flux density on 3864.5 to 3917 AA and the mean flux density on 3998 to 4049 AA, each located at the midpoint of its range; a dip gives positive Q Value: 7.2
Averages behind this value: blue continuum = 20.8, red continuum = 33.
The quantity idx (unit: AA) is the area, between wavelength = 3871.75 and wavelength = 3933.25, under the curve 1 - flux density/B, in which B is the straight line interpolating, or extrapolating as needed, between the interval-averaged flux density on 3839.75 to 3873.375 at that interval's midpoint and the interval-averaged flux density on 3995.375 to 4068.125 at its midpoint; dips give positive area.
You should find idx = 3.7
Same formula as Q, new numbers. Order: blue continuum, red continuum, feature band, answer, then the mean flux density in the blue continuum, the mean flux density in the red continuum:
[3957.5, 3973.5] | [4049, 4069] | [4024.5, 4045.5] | -4.32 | 13.2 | 31.8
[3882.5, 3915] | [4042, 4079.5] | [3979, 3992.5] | -2.35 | 22.3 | 30.6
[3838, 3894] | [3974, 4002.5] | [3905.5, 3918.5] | -1.90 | 17.7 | 30.6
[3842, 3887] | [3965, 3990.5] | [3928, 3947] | 7.31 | 17.7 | 22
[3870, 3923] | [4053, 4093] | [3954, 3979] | 8.70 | 21.1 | 33.3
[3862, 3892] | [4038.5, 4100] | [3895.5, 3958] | 4.61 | 17.9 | 33.1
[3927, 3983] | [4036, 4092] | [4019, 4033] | -3.07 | 17.5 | 32.9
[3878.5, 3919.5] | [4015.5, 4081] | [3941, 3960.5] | 2.23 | 22.2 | 32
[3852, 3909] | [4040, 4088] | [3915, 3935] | 5.30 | 18.8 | 31.9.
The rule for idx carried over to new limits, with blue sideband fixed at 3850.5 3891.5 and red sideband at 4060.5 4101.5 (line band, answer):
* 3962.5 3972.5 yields 6.04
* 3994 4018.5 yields -4.97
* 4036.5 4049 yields -0.38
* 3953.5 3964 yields 1.43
